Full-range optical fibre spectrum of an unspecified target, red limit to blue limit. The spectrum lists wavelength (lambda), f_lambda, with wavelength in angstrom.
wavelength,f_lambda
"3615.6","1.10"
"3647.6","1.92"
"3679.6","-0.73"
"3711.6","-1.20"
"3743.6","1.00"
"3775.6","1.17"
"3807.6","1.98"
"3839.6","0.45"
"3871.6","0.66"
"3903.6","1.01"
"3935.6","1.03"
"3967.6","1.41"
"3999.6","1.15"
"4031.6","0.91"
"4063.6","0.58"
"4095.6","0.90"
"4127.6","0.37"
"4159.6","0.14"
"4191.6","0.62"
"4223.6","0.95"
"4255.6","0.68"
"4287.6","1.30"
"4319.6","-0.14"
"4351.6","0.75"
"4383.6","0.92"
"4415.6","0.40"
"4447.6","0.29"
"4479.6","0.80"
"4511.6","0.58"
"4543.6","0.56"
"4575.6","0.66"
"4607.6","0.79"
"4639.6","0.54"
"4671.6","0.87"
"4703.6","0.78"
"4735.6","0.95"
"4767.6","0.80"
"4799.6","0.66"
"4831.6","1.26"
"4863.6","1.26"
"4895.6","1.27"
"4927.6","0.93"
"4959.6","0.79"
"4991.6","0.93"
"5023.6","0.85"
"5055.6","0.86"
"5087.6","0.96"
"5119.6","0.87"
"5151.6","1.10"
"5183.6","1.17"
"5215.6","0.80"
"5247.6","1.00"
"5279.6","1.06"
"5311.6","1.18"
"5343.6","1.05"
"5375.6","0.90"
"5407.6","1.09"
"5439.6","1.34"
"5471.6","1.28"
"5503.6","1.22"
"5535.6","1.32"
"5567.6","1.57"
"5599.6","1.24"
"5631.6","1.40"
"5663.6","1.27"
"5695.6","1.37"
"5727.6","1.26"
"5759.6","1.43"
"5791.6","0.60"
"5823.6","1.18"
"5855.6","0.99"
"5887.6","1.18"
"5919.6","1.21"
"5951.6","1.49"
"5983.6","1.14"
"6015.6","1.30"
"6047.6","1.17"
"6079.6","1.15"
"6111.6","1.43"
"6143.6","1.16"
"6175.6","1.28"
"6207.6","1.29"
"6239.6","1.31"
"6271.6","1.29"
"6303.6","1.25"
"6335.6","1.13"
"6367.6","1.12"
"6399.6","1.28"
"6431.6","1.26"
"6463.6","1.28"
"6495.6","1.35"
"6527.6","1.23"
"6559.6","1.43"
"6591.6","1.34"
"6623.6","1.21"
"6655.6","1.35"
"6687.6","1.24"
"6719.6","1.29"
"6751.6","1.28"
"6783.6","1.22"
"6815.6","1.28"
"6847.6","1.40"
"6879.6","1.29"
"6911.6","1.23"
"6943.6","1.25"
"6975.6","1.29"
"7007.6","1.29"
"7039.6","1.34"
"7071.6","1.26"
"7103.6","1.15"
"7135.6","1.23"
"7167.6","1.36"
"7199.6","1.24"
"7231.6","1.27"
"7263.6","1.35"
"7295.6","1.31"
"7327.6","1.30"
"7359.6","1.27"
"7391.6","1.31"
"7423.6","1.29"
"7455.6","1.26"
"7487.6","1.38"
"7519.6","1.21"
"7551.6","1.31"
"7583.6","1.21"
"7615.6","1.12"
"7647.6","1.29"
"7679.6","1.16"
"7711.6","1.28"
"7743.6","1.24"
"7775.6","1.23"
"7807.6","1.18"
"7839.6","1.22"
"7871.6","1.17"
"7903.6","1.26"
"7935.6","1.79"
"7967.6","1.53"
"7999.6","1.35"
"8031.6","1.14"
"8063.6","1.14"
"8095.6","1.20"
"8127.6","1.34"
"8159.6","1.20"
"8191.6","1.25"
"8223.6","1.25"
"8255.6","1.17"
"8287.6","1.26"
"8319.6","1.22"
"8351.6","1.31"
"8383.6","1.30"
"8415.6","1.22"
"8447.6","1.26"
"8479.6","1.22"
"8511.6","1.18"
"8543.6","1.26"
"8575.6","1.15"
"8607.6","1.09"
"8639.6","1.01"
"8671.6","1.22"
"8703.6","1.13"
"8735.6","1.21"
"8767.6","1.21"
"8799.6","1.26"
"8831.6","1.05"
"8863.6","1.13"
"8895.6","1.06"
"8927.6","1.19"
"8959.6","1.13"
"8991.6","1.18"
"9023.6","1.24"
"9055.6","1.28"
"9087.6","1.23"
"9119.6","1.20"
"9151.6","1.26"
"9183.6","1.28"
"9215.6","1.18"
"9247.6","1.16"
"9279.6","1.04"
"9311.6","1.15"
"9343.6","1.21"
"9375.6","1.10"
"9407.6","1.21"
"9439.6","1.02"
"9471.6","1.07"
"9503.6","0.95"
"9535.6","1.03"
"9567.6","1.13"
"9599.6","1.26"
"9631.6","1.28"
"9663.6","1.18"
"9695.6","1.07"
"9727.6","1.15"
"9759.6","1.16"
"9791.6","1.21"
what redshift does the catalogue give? 0.210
